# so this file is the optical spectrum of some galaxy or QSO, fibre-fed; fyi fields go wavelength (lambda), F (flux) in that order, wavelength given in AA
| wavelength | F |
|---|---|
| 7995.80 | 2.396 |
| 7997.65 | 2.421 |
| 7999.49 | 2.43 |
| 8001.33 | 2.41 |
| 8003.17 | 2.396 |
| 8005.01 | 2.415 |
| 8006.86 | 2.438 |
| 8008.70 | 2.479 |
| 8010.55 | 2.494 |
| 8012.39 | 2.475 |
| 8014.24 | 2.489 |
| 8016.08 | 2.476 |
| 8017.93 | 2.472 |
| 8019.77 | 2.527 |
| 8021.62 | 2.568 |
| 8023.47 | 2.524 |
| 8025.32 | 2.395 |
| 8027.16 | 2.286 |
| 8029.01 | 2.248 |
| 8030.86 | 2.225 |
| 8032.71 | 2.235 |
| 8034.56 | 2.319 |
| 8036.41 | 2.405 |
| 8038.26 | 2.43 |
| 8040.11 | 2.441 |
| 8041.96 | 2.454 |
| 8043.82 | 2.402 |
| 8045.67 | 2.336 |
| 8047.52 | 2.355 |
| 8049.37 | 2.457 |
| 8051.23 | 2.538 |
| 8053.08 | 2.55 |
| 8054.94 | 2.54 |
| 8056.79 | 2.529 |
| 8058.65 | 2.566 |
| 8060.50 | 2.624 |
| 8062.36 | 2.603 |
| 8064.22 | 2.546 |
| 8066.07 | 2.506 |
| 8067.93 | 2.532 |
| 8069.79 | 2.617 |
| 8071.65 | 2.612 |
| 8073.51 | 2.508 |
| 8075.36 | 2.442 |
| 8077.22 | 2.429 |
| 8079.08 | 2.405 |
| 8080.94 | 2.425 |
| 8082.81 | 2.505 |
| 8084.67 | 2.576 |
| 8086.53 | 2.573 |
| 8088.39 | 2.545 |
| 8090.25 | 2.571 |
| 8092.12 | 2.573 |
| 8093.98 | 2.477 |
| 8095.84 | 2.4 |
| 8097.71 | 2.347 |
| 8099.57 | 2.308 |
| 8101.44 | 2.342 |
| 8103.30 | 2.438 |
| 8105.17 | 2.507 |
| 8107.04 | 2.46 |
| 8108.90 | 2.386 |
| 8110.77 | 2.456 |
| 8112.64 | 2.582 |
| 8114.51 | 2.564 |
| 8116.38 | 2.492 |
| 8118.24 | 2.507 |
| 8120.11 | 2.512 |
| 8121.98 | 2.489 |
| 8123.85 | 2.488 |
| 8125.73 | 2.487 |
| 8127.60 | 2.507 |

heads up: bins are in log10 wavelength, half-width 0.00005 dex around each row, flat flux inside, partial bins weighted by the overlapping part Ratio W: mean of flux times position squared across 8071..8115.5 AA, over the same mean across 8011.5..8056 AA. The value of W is 1.0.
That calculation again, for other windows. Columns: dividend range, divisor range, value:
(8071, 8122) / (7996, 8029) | 1.04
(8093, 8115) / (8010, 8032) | 1.02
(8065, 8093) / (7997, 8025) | 1.04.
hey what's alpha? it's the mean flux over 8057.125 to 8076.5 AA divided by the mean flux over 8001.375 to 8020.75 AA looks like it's 1.04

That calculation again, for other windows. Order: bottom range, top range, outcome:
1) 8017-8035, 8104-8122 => 1.05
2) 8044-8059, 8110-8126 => 1.01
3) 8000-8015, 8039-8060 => 1.01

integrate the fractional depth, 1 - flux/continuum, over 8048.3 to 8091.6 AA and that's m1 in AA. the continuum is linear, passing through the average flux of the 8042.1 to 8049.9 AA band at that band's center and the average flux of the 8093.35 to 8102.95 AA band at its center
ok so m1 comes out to -2.65 AA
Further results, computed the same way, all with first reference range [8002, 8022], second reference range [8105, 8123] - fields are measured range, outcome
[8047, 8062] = -0.3 AA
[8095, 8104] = 0.5 AA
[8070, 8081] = 0.0 AA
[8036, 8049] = 0.4 AA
